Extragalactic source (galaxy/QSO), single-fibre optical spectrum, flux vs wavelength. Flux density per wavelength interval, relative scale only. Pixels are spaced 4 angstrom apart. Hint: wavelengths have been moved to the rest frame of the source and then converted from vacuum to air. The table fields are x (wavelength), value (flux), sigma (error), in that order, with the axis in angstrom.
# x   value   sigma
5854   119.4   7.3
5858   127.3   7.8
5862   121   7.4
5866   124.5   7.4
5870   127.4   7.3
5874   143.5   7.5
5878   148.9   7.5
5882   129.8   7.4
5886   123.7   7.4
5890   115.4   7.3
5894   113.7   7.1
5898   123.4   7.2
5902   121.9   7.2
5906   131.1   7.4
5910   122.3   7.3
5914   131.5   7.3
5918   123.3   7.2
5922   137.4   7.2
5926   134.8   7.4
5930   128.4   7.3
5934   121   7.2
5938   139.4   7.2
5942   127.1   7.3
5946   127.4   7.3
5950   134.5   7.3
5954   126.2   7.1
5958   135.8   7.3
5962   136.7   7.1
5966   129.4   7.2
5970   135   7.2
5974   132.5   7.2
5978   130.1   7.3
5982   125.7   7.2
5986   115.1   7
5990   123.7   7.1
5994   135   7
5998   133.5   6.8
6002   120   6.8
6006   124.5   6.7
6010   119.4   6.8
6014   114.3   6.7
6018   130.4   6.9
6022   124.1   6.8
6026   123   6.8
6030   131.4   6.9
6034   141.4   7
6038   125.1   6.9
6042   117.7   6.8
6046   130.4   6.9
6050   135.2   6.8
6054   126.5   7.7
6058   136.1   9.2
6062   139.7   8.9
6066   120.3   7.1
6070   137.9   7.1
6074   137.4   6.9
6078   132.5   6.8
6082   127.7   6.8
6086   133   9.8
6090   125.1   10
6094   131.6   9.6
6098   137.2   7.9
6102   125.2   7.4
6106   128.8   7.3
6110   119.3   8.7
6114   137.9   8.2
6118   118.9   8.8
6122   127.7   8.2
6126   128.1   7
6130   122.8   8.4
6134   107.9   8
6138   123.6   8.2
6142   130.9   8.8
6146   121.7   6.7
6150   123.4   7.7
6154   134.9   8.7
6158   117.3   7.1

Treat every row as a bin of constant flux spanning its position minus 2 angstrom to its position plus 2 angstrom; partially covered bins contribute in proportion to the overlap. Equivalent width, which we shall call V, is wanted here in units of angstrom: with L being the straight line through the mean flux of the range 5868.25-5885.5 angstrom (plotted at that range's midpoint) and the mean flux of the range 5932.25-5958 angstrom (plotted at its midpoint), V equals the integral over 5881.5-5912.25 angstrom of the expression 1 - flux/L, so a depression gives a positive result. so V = 2.8 angstrom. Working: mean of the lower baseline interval 136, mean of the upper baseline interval 130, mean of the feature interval 122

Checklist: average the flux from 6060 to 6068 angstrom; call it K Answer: 130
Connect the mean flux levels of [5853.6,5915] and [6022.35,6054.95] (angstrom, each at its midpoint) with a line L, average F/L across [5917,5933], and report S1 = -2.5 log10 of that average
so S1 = -0.031 mag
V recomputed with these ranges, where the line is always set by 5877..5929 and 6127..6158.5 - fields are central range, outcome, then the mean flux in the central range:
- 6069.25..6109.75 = -2.2 angstrom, 131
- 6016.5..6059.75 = -1.5 angstrom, 129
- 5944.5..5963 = -0.8 angstrom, 132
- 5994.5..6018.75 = 0.3 angstrom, 124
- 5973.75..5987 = 0.0 angstrom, 126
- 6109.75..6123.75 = -0.3 angstrom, 127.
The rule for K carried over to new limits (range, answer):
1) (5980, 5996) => 125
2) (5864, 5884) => 135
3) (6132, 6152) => 122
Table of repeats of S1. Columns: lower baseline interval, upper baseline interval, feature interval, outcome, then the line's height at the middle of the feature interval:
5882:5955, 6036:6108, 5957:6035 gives 0.01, 129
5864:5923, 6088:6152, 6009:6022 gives 0.04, 127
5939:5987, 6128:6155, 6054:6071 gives -0.05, 126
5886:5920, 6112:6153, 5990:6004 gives -0.04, 124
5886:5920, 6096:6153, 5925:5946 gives -0.06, 123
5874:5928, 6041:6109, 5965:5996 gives 0.01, 129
